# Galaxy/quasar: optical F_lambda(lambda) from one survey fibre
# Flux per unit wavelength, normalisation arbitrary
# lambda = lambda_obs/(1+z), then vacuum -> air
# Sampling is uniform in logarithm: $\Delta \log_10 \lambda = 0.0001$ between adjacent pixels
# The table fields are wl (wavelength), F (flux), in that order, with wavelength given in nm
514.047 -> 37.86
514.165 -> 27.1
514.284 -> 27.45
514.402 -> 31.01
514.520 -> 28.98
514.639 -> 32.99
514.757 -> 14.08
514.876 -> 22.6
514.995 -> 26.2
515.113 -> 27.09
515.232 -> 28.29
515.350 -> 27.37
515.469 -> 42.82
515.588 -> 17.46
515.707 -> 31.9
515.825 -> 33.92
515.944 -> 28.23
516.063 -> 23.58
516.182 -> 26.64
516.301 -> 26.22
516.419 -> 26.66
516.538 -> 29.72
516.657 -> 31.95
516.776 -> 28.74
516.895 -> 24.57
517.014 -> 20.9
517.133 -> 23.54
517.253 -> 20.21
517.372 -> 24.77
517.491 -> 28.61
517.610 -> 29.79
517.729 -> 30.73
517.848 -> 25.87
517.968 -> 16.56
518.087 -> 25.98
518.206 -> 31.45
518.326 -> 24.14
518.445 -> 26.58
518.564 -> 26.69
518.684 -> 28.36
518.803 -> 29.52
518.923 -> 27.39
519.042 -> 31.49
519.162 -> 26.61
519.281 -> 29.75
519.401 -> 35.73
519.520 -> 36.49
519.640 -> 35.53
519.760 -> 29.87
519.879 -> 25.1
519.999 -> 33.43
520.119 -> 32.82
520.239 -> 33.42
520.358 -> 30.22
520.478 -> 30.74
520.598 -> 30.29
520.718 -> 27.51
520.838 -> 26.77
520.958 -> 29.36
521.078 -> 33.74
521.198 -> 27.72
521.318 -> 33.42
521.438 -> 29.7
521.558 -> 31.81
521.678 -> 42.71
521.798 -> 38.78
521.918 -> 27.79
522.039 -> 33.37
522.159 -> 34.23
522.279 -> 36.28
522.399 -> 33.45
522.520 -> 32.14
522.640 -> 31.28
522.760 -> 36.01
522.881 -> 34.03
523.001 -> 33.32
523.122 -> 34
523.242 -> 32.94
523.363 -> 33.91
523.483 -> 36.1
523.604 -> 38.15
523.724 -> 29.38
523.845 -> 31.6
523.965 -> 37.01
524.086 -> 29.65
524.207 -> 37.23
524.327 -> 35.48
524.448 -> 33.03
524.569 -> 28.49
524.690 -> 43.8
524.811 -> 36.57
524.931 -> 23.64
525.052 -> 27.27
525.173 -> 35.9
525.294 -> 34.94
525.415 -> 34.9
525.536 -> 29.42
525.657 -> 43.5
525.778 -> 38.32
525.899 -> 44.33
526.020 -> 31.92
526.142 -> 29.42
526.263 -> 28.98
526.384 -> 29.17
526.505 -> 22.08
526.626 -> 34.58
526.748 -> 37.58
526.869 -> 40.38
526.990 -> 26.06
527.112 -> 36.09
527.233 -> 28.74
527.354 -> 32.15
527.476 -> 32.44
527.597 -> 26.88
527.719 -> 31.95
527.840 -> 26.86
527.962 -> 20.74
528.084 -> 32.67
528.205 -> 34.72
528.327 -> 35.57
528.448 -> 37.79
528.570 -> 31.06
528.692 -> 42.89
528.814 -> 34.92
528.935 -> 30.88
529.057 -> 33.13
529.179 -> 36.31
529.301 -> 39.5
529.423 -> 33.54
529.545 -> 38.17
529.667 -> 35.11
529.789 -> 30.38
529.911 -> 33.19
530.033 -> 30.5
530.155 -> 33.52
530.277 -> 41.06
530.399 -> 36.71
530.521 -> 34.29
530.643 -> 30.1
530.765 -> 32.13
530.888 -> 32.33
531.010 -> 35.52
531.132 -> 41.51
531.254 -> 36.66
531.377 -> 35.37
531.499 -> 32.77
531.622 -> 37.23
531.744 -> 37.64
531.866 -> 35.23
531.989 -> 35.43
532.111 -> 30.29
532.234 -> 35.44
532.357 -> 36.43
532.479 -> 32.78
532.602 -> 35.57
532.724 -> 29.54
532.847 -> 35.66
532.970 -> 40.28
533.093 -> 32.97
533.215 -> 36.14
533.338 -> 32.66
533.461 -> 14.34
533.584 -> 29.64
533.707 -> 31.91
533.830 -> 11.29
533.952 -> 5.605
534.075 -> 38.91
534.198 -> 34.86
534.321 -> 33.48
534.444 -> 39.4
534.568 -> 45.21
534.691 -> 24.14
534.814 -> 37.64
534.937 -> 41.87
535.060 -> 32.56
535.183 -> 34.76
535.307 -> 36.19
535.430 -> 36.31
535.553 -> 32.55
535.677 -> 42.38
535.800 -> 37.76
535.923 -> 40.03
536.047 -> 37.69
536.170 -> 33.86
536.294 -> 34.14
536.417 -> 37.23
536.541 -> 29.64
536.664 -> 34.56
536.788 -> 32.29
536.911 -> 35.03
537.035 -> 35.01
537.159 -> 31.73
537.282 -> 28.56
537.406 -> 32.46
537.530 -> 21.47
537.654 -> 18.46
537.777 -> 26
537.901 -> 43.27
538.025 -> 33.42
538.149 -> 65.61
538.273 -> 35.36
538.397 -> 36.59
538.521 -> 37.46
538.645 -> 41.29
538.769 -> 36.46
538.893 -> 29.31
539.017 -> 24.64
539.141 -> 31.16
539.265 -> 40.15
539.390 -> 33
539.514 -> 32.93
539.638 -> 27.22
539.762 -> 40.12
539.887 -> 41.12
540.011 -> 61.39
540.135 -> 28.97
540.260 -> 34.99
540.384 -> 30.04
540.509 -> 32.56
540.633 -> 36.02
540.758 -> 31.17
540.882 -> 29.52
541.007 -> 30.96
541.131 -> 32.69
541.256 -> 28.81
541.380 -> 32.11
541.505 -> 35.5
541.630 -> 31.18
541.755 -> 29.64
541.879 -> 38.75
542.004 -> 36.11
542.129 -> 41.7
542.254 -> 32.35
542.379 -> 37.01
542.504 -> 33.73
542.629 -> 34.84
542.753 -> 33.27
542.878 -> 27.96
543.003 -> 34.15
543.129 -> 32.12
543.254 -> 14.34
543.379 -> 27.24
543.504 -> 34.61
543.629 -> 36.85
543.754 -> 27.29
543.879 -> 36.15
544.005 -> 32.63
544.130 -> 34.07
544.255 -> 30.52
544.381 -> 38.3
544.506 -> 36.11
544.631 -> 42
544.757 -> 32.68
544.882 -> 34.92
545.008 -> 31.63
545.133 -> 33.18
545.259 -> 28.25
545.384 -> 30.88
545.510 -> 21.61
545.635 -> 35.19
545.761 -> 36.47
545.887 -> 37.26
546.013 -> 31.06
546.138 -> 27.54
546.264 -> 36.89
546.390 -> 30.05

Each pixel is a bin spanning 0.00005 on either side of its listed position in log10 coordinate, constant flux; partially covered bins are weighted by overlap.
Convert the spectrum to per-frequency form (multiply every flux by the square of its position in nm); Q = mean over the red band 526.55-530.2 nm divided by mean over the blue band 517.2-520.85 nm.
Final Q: 1.19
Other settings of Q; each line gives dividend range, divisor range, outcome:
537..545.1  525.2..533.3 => 1.04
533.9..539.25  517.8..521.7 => 1.23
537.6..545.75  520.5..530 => 1.09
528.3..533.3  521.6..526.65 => 1.06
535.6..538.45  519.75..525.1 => 1.13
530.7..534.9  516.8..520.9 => 1.22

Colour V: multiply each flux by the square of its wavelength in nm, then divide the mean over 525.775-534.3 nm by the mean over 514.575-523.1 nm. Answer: 1.16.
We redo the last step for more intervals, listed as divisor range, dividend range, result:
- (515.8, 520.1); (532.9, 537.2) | 1.27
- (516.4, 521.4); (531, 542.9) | 1.27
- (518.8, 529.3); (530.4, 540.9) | 1.09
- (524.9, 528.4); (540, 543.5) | 1.08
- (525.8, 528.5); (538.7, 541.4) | 1.11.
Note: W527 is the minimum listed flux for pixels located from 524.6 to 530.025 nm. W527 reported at 20.74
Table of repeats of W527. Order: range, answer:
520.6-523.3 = 26.77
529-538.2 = 5.605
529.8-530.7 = 30.1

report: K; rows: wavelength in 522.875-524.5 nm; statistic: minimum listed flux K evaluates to 29.38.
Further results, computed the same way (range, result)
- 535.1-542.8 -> 18.46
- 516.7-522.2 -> 16.56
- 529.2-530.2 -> 30.38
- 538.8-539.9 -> 24.64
